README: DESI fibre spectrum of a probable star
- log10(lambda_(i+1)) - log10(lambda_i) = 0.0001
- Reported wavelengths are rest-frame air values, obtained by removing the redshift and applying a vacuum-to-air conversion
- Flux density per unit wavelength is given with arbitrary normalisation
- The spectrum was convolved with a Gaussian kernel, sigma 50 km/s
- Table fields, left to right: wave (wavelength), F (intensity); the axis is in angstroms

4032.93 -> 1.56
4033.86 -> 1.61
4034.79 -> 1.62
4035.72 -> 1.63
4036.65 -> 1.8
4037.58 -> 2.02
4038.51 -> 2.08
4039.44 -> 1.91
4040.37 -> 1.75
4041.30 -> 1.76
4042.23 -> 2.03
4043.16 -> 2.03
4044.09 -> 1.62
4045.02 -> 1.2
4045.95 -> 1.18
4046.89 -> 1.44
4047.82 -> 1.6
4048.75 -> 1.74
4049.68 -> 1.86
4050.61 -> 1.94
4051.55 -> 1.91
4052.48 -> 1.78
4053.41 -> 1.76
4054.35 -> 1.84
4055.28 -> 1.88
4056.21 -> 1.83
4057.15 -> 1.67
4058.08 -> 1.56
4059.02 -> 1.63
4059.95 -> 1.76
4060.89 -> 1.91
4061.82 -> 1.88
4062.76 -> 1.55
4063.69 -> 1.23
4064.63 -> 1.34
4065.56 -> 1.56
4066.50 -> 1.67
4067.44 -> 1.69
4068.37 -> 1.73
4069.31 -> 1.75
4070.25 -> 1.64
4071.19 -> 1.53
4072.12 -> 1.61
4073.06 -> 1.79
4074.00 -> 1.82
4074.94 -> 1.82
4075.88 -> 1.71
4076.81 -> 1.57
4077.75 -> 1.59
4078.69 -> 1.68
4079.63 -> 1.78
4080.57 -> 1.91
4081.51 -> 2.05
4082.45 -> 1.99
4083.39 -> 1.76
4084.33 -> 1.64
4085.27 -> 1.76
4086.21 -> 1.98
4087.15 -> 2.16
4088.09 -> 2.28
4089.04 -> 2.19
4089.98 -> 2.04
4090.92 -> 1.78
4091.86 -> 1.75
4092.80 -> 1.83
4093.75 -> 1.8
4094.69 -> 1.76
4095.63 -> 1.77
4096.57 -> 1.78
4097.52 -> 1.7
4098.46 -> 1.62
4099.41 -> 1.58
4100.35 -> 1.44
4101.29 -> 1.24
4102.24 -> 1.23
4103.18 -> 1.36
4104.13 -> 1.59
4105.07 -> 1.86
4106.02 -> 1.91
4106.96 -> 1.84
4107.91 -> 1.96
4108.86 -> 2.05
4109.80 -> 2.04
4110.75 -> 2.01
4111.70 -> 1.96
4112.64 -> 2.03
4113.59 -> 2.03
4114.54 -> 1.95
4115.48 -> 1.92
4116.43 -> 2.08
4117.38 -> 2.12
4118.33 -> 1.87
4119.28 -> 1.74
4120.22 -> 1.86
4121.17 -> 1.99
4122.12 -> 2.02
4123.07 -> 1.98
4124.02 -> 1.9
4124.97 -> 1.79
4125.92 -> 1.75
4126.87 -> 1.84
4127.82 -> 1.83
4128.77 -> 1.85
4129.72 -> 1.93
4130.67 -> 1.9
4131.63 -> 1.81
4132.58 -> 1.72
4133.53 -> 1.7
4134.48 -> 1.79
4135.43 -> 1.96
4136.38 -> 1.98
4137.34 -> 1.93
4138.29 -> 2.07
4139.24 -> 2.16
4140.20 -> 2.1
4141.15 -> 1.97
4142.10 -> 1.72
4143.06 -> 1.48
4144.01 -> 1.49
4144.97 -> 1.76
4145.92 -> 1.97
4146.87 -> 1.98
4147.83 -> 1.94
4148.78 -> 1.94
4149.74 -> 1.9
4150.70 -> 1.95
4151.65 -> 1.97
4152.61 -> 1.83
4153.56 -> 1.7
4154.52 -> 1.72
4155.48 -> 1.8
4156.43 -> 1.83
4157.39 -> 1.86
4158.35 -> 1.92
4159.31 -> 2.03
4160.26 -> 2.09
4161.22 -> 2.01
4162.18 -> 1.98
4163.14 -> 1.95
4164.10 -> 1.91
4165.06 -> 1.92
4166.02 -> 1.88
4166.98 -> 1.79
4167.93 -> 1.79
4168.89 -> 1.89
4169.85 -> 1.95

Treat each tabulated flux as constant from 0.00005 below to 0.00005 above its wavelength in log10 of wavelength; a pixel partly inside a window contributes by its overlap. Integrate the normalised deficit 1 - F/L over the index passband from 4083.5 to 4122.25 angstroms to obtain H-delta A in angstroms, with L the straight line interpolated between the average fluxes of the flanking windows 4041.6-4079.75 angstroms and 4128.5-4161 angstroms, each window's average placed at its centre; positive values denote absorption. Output -1.3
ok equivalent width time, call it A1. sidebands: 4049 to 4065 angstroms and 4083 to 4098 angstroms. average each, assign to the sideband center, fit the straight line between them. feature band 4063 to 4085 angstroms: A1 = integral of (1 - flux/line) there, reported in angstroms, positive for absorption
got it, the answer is 1.40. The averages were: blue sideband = 1.73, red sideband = 1.87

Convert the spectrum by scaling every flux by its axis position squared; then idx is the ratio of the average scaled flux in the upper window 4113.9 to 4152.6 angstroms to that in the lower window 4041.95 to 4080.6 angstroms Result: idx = 1.2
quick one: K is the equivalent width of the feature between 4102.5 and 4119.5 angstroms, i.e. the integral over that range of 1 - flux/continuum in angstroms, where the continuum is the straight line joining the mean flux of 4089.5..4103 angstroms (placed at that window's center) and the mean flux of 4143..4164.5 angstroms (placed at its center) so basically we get -1.8 angstroms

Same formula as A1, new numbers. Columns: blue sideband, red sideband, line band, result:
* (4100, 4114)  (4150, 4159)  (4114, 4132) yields -1.06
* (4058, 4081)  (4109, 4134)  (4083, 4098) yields -0.92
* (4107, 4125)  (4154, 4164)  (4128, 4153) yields 0.78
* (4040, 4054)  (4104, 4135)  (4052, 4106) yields 1.92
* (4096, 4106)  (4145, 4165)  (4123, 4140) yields -1.22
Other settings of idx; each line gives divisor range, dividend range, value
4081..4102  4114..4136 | 1.06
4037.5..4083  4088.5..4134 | 1.09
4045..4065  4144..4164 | 1.19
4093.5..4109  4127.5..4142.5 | 1.16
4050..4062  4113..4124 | 1.12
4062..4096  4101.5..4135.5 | 1.07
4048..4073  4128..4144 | 1.14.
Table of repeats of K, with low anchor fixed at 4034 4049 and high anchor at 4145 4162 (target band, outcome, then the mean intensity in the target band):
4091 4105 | 1.5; 1.62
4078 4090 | -1.0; 1.93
